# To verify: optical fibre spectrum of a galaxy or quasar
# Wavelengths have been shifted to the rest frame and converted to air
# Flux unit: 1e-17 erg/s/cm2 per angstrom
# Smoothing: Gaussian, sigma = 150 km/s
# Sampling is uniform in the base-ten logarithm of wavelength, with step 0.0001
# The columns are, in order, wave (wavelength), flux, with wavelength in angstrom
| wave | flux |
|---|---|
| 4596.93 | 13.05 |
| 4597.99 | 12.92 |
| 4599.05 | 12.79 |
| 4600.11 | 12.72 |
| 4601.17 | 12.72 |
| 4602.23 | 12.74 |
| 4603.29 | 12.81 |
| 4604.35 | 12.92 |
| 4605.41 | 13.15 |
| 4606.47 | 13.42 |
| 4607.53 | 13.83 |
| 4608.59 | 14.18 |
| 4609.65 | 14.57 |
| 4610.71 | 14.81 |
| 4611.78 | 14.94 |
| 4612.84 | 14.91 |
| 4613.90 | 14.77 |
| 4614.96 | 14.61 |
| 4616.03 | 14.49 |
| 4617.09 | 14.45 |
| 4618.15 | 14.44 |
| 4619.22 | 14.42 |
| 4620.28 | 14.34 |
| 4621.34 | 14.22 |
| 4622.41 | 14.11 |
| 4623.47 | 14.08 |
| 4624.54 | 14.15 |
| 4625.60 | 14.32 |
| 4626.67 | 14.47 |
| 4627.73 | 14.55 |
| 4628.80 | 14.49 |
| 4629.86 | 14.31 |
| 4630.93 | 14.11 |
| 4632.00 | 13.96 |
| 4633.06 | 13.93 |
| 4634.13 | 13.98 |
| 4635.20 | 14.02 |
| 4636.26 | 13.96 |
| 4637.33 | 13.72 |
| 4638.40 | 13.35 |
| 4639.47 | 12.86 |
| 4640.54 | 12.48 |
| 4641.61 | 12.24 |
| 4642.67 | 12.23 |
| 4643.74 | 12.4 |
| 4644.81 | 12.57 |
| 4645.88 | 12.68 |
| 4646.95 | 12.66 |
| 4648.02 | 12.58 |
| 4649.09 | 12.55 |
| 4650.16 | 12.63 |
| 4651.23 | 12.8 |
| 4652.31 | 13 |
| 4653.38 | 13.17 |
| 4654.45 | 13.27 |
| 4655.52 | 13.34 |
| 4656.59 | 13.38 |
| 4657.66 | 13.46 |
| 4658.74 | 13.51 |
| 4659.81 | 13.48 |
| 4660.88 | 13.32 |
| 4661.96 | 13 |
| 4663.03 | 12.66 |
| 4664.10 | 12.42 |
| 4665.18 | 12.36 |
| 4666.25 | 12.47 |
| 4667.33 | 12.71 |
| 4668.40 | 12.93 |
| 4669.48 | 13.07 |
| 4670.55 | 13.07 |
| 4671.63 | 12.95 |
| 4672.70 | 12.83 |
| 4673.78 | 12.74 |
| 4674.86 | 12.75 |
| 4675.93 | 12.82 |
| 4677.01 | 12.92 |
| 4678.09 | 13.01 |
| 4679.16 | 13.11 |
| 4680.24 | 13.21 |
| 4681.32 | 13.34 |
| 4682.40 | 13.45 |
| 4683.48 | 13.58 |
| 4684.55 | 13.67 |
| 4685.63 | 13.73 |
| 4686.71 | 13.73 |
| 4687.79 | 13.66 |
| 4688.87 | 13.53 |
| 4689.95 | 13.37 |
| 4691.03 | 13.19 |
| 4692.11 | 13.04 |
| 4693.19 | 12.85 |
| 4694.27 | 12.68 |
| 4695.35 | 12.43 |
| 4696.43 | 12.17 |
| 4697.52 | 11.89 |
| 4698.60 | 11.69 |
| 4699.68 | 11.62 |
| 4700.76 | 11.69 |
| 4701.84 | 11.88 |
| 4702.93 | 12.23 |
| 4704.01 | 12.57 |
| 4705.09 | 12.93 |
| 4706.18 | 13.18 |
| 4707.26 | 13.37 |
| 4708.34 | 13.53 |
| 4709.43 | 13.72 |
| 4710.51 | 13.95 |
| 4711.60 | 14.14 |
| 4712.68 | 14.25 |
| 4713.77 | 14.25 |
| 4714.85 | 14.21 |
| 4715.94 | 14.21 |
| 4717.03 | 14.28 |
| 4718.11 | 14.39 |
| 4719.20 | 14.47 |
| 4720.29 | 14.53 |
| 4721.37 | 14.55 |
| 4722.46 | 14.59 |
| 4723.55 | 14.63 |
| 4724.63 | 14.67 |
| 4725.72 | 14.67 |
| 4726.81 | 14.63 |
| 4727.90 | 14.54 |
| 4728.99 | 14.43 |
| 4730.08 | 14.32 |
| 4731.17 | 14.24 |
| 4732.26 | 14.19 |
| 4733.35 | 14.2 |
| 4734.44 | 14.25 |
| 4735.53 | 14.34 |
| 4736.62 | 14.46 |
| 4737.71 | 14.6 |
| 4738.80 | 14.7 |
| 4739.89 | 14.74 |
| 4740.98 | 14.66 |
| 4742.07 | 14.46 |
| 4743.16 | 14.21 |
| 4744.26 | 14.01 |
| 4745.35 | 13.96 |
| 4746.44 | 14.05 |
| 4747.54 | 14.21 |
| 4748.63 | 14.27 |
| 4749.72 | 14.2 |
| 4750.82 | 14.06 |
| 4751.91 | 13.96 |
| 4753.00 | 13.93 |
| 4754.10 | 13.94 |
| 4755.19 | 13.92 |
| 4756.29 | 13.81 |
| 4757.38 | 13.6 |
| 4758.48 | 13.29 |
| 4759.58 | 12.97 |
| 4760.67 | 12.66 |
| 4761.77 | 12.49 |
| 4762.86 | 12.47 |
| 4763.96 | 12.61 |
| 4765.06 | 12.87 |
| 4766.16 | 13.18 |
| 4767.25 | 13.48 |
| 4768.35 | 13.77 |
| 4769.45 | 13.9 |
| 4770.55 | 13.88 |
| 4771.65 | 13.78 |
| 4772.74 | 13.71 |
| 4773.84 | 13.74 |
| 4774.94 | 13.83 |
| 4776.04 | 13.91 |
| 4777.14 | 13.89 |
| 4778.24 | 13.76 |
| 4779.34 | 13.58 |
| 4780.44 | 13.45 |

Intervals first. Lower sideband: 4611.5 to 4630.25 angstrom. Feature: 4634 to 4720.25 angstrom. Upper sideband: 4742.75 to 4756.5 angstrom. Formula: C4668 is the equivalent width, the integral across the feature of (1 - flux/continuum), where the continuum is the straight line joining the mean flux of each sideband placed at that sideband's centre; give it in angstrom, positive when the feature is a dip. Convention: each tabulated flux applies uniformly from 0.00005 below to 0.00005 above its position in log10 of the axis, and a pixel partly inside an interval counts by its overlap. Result 7.1 angstrom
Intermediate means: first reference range 14.4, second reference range 14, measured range 13.1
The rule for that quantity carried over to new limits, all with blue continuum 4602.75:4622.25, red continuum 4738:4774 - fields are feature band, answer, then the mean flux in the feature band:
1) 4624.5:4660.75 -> 1.9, 13.4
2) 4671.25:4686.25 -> 0.9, 13.2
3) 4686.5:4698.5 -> 0.9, 12.9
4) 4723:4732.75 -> -0.5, 14.5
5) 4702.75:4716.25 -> 0.3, 13.6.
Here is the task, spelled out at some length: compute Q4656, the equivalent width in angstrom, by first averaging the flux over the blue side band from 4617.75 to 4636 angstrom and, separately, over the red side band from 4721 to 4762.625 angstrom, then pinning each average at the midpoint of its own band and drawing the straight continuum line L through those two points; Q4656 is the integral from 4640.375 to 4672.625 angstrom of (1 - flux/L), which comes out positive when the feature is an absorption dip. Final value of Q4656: 3.1 angstrom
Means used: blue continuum 14.2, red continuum 14.1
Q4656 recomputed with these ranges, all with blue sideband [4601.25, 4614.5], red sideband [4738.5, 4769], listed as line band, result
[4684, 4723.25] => 1.2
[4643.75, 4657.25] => 0.9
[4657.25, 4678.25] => 1.4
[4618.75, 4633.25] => -0.4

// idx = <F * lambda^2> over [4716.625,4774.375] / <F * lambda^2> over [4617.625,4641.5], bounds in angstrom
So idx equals 1.1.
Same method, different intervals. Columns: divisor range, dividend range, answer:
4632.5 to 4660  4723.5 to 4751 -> 1.14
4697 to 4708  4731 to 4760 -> 1.17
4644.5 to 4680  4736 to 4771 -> 1.11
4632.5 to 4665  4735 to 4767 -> 1.11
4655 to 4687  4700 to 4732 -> 1.08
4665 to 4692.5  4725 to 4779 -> 1.09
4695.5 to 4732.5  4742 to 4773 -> 1.02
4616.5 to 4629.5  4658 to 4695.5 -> 0.93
